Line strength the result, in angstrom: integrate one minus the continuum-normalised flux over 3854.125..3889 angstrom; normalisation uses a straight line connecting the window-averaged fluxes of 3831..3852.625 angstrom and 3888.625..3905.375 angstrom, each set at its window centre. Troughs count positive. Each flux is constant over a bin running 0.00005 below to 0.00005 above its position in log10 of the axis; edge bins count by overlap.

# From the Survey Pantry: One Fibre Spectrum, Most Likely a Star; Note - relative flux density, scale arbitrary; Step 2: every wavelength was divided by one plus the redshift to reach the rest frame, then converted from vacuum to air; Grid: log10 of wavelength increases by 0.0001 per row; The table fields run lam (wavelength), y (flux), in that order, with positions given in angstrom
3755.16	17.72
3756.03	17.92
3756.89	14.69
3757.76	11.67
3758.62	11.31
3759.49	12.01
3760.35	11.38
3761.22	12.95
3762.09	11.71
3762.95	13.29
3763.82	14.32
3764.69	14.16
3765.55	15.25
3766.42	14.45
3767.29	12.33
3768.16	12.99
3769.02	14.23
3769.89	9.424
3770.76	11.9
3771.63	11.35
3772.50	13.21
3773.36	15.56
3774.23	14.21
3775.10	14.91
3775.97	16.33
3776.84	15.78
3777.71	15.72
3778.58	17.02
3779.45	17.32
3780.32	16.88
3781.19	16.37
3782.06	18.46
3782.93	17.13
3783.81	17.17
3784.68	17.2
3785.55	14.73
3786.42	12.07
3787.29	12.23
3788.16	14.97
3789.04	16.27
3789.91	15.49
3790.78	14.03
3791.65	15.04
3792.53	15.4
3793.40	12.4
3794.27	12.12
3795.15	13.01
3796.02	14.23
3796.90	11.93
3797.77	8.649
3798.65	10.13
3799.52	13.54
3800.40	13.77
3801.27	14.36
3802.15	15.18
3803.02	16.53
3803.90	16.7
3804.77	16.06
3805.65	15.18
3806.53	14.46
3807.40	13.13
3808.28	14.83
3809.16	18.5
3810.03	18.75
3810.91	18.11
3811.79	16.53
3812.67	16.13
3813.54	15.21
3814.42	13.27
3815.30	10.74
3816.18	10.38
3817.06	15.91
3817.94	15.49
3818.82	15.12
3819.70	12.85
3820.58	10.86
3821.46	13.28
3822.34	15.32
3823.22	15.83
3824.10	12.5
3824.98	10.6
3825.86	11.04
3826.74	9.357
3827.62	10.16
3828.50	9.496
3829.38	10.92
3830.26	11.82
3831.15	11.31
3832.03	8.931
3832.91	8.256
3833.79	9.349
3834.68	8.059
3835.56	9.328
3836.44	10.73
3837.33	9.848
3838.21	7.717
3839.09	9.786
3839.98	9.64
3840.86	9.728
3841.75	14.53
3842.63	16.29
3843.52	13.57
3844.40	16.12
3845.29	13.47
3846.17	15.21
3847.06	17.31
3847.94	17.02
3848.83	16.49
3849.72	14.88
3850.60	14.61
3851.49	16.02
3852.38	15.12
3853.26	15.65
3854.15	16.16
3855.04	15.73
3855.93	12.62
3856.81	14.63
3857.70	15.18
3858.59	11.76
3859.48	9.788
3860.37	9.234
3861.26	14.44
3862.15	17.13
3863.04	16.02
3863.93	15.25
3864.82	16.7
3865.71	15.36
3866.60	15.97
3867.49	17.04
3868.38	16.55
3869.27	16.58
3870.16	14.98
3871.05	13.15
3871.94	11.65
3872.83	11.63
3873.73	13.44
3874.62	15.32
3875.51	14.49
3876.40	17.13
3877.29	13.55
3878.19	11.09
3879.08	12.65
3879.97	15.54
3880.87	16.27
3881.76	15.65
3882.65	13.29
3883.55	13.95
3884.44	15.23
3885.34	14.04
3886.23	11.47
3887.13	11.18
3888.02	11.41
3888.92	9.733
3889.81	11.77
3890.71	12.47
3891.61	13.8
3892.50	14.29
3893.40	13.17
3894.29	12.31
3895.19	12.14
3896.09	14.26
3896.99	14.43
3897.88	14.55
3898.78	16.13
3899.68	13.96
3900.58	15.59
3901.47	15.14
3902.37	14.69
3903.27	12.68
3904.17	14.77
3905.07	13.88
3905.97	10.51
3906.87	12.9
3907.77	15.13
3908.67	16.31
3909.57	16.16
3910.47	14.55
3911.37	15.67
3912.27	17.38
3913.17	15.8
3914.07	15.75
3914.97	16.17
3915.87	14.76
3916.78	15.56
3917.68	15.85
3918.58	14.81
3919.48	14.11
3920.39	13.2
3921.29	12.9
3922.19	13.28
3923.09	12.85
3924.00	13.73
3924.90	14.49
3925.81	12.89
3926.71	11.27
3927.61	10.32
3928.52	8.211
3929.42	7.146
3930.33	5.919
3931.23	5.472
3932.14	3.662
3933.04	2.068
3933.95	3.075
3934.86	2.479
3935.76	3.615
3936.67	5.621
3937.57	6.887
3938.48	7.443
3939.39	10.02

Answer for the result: -2.5 angstrom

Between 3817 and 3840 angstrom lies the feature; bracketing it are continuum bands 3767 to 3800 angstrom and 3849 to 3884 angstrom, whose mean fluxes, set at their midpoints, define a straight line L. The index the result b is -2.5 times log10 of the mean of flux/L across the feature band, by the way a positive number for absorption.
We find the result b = 0.27 mag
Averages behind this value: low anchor 14.3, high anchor 14.5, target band 11.2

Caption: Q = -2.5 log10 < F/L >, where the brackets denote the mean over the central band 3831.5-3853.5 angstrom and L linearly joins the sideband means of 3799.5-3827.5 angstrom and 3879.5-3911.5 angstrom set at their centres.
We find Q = 0.118 mag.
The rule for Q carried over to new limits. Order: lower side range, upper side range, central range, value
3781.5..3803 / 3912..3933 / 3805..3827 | -0.03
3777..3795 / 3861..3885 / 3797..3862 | 0.14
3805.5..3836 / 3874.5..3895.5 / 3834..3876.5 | -0.06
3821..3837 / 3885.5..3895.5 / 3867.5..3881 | -0.20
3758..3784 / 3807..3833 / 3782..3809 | -0.05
